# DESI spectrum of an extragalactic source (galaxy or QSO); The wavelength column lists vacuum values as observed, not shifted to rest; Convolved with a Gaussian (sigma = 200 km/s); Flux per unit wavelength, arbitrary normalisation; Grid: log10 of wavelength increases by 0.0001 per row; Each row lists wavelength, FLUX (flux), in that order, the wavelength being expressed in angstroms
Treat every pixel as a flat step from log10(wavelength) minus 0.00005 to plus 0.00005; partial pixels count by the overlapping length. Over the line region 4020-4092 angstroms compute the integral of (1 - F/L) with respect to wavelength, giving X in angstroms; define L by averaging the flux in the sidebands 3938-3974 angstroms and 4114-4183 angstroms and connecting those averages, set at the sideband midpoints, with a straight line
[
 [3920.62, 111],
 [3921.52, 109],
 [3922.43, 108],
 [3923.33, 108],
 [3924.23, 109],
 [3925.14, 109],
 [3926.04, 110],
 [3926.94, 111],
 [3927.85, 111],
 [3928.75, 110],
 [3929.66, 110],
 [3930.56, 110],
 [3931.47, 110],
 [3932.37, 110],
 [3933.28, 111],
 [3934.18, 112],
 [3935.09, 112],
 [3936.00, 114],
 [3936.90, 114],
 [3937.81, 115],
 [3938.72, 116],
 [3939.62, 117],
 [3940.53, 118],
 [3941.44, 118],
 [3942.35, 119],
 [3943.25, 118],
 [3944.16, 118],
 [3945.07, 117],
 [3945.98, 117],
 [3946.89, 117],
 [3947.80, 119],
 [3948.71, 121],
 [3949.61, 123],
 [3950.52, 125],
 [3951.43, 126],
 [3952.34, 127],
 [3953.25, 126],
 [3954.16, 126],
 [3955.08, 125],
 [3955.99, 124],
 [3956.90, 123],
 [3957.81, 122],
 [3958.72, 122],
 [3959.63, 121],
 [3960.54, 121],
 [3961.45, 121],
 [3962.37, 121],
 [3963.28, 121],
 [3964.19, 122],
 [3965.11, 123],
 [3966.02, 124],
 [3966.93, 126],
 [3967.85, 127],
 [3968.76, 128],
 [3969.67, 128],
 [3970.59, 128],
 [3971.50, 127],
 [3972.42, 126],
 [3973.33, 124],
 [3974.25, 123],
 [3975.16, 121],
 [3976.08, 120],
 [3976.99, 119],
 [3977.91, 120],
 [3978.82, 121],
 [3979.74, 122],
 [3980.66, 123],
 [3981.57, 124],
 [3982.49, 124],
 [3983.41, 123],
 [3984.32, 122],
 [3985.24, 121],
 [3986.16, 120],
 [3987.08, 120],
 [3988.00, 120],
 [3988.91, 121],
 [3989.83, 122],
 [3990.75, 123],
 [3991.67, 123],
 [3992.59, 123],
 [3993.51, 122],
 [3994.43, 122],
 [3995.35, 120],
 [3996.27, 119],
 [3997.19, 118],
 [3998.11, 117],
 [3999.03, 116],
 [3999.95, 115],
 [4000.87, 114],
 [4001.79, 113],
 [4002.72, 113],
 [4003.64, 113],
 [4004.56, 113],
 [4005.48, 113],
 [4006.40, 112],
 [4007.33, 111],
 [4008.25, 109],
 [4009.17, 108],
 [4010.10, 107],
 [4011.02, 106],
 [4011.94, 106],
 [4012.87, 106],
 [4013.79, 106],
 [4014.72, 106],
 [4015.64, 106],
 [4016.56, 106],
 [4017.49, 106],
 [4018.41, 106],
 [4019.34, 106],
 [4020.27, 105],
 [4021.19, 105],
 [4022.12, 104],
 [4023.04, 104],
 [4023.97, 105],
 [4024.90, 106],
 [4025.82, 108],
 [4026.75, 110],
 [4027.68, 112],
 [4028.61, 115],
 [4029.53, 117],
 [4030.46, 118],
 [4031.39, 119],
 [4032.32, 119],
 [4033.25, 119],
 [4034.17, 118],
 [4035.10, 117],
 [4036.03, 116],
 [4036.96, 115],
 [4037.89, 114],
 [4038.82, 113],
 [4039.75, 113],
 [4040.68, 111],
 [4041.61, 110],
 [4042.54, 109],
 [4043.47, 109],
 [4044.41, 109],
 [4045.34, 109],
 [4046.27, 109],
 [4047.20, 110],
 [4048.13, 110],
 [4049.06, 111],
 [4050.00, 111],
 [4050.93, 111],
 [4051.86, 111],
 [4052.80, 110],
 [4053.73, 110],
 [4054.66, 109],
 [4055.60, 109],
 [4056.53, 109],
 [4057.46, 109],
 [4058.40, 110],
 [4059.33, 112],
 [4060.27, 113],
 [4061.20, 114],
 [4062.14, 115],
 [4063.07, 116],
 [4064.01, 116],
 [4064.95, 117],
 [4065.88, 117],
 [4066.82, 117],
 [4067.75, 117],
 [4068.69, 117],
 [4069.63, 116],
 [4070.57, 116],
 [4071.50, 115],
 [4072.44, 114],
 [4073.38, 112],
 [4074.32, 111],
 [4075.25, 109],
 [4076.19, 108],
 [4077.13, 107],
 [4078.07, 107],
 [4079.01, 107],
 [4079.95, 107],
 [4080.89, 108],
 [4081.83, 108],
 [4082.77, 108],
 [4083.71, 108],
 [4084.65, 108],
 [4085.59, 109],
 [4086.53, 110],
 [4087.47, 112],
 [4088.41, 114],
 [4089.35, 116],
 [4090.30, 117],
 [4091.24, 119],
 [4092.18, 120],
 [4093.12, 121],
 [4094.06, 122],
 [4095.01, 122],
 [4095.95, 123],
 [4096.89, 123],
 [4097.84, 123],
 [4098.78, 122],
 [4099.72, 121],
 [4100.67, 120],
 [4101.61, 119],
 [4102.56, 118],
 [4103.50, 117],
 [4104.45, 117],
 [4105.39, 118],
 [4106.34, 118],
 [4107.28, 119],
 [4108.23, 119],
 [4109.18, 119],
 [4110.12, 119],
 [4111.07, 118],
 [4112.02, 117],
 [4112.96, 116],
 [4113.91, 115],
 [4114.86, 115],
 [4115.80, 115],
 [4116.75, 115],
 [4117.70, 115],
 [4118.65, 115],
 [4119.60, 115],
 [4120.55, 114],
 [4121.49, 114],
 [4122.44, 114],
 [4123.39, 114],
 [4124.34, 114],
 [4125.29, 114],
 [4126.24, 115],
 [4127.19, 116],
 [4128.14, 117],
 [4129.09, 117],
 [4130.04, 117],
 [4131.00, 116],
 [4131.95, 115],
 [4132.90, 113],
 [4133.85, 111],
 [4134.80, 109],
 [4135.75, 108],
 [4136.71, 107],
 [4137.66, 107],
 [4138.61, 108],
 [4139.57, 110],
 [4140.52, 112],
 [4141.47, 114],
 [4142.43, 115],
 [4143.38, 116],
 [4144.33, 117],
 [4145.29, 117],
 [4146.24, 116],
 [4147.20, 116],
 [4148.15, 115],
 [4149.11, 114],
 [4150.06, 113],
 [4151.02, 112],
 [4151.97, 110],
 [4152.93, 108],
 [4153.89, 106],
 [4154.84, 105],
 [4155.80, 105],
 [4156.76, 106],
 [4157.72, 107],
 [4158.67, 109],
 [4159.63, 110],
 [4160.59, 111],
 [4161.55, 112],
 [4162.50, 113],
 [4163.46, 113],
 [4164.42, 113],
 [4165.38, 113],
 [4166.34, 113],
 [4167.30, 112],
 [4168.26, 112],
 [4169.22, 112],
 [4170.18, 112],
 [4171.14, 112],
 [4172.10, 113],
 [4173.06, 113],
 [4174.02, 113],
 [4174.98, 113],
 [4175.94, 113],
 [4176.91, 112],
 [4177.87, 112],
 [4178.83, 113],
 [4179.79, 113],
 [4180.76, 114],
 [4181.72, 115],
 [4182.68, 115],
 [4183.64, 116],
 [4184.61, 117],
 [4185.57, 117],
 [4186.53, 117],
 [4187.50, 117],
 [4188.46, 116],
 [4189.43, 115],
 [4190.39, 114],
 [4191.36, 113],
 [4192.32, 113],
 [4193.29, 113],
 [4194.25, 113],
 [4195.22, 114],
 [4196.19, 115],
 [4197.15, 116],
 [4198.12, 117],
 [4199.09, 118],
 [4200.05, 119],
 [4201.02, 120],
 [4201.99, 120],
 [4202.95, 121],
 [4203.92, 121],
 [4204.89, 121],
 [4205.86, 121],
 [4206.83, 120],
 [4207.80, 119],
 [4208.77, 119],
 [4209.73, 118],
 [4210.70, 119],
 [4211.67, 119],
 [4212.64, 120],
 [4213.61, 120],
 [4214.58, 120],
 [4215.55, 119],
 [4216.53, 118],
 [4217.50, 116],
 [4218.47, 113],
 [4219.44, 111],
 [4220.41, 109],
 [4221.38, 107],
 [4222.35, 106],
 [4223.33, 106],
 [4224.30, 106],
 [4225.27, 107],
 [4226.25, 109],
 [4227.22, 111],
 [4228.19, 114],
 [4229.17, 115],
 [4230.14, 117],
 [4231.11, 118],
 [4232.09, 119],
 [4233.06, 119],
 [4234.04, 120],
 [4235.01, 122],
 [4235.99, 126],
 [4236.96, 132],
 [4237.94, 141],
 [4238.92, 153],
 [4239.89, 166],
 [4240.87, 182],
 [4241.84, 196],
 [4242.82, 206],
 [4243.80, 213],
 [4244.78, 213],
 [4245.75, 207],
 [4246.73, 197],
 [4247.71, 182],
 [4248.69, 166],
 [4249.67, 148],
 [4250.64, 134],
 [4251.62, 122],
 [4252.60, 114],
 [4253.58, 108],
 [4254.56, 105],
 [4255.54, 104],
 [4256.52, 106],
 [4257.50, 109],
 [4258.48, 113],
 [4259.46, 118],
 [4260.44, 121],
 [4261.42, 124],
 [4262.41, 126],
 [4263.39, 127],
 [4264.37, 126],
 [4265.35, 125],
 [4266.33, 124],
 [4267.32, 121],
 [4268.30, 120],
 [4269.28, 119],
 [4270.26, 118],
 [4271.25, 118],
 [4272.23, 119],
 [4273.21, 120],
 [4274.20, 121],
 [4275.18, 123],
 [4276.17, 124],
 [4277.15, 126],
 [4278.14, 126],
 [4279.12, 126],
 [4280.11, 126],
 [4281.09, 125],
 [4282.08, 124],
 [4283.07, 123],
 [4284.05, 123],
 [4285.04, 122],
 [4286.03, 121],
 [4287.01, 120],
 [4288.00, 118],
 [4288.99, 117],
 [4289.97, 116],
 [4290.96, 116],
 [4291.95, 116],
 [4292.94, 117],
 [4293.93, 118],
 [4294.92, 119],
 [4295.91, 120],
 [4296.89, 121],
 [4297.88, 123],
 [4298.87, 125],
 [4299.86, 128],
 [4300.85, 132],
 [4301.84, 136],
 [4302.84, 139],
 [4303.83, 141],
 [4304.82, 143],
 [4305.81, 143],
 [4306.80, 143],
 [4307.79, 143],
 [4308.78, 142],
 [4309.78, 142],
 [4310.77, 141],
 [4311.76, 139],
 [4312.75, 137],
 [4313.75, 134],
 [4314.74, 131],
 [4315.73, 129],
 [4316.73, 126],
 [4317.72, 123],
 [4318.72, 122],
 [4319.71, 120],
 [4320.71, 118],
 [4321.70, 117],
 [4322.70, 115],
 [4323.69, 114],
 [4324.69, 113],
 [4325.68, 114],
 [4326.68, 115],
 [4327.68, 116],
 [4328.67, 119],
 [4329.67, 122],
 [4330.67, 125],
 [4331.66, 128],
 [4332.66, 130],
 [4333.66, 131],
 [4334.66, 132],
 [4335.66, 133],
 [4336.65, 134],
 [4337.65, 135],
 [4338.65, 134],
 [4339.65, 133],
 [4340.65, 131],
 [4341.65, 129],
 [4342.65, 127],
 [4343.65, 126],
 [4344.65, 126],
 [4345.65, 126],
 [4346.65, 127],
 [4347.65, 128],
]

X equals 3.4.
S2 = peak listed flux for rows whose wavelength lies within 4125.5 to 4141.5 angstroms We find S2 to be 117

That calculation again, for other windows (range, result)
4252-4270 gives 127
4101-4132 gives 119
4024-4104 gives 123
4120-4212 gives 121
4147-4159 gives 116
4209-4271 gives 213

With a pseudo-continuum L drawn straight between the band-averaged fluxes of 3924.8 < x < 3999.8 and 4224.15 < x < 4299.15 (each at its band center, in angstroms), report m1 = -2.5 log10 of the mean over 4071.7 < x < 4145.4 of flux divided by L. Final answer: 0.09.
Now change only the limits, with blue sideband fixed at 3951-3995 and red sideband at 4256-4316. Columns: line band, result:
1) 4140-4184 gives 0.112 mag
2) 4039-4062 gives 0.123 mag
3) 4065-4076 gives 0.084 mag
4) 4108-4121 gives 0.073 mag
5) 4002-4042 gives 0.120 mag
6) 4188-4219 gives 0.066 mag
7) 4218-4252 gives -0.126 mag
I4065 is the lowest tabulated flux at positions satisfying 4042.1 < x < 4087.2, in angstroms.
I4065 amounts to 107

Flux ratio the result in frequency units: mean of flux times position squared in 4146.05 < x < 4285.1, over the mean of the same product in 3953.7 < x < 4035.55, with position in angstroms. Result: 1.2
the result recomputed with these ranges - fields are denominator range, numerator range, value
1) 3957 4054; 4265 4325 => 1.25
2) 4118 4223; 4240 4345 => 1.21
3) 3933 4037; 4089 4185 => 1.05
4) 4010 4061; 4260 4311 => 1.29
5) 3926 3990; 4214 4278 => 1.25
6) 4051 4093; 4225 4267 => 1.33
